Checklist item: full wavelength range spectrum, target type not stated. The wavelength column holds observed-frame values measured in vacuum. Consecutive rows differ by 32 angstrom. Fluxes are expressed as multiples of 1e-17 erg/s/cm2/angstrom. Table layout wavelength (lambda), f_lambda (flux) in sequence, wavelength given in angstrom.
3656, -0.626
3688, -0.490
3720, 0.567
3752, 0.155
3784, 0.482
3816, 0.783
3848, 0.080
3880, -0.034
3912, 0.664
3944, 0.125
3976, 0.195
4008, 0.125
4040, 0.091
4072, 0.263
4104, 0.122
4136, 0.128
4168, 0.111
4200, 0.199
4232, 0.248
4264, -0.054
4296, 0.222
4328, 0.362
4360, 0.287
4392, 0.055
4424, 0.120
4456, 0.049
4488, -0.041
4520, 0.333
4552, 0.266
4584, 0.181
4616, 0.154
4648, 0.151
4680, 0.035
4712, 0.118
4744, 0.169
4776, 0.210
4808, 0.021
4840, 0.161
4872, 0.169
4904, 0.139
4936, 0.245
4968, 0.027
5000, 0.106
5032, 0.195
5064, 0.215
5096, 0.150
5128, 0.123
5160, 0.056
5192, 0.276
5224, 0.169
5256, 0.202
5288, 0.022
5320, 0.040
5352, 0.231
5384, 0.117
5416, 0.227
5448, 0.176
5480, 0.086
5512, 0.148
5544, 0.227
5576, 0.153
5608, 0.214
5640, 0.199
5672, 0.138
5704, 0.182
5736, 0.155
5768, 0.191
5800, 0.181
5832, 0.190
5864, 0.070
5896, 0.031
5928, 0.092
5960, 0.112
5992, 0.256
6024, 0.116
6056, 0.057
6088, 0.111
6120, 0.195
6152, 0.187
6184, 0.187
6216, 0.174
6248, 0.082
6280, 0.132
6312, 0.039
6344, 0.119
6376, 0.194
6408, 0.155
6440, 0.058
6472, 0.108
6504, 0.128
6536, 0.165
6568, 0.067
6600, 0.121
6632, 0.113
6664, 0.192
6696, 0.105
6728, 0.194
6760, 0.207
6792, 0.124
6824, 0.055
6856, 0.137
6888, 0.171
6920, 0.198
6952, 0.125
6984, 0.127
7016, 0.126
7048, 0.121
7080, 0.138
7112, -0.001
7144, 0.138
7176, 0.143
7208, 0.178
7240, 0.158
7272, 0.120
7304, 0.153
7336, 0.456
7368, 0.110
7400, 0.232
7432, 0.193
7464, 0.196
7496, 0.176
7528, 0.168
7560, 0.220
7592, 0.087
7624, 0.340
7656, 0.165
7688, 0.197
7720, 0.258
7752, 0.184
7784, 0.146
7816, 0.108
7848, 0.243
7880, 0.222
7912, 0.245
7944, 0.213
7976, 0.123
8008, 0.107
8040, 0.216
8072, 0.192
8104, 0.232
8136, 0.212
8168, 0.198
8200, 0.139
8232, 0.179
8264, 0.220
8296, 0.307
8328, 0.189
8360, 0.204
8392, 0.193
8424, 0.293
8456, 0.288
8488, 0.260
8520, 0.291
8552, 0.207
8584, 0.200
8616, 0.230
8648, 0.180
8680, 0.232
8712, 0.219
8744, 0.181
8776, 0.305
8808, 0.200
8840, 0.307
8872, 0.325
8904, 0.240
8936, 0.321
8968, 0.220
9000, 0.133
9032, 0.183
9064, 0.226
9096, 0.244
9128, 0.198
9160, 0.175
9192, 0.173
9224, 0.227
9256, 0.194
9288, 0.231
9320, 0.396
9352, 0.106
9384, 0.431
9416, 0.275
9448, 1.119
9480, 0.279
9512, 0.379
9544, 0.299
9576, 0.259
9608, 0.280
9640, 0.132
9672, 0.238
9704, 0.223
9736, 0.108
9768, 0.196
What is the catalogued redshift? 0.97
